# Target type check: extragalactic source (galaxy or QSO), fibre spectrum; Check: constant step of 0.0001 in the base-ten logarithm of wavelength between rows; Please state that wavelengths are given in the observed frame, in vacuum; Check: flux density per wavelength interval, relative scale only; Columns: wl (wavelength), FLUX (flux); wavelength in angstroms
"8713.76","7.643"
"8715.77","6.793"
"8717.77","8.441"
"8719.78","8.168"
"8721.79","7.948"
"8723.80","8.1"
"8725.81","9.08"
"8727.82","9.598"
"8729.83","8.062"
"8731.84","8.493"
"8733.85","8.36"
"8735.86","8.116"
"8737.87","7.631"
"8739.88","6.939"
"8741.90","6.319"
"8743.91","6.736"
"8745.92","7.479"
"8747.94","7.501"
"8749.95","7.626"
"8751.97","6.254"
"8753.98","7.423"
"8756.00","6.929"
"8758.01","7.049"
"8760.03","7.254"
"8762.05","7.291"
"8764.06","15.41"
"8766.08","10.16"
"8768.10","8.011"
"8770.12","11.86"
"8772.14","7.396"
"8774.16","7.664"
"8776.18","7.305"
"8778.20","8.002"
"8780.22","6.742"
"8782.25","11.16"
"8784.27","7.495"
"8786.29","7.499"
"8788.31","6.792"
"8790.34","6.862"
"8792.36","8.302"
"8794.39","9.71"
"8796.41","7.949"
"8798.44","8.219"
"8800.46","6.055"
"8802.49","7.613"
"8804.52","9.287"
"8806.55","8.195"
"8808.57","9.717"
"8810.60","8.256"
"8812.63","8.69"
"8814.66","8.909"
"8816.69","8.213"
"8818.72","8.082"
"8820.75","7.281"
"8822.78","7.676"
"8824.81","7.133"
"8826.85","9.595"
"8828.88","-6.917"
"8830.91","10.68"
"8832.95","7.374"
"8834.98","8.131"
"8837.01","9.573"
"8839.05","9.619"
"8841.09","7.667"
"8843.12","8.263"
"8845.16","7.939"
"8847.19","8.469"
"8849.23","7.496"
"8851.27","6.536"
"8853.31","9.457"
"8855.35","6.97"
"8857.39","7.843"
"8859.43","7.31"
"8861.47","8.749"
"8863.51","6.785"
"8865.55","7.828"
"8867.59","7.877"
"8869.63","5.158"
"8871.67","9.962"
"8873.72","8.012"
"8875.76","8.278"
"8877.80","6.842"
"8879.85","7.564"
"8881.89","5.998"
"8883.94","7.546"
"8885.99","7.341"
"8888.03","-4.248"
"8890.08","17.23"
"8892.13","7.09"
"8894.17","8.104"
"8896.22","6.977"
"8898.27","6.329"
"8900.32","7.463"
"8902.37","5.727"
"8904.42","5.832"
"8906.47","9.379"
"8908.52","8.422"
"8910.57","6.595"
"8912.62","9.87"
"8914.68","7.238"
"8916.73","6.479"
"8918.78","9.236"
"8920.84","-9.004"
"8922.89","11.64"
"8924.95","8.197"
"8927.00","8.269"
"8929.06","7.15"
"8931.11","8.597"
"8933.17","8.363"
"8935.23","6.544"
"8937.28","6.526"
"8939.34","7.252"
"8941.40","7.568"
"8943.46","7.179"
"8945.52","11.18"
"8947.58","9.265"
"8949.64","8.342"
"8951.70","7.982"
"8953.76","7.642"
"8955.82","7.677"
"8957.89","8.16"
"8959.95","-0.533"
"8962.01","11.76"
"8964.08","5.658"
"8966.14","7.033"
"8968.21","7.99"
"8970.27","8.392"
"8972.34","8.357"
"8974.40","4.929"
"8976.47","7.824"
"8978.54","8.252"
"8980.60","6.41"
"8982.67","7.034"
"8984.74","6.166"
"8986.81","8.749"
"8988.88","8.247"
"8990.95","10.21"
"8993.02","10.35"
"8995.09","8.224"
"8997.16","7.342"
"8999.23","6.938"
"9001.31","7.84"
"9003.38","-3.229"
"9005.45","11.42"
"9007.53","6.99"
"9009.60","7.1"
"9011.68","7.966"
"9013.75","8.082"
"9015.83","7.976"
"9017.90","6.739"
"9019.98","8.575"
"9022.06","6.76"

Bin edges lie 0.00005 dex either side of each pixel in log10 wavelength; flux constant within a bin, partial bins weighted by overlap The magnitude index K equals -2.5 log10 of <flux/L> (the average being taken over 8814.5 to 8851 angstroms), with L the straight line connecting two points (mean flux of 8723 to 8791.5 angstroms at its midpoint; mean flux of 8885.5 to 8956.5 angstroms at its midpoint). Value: 0.04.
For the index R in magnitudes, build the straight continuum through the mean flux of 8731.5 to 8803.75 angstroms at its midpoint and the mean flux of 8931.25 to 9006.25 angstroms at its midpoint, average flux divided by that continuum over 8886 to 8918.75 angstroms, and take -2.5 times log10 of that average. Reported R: 0.050 mag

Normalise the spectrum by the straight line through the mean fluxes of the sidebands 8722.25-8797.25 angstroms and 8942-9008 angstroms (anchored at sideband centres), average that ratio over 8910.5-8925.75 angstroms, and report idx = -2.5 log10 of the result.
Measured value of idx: 0.225 mag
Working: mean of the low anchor 8.12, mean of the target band 6.23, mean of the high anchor 7.5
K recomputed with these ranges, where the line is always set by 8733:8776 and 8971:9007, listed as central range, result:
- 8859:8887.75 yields 0.071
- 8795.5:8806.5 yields 0.009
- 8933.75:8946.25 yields -0.021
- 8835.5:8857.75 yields -0.053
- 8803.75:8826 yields -0.058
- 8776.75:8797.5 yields -0.011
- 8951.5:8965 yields 0.092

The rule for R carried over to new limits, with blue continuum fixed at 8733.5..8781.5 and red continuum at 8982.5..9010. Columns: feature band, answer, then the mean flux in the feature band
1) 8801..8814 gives -0.09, 8.54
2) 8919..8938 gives 0.19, 6.38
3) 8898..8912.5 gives 0.04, 7.32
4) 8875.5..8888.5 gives 0.29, 5.88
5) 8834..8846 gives -0.10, 8.54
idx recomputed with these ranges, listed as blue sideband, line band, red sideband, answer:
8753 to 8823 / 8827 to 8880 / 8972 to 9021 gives 0.08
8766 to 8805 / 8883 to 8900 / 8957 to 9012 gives 0.09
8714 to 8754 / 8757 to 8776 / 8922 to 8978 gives -0.17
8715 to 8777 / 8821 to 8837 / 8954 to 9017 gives 0.20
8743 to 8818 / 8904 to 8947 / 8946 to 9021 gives 0.05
